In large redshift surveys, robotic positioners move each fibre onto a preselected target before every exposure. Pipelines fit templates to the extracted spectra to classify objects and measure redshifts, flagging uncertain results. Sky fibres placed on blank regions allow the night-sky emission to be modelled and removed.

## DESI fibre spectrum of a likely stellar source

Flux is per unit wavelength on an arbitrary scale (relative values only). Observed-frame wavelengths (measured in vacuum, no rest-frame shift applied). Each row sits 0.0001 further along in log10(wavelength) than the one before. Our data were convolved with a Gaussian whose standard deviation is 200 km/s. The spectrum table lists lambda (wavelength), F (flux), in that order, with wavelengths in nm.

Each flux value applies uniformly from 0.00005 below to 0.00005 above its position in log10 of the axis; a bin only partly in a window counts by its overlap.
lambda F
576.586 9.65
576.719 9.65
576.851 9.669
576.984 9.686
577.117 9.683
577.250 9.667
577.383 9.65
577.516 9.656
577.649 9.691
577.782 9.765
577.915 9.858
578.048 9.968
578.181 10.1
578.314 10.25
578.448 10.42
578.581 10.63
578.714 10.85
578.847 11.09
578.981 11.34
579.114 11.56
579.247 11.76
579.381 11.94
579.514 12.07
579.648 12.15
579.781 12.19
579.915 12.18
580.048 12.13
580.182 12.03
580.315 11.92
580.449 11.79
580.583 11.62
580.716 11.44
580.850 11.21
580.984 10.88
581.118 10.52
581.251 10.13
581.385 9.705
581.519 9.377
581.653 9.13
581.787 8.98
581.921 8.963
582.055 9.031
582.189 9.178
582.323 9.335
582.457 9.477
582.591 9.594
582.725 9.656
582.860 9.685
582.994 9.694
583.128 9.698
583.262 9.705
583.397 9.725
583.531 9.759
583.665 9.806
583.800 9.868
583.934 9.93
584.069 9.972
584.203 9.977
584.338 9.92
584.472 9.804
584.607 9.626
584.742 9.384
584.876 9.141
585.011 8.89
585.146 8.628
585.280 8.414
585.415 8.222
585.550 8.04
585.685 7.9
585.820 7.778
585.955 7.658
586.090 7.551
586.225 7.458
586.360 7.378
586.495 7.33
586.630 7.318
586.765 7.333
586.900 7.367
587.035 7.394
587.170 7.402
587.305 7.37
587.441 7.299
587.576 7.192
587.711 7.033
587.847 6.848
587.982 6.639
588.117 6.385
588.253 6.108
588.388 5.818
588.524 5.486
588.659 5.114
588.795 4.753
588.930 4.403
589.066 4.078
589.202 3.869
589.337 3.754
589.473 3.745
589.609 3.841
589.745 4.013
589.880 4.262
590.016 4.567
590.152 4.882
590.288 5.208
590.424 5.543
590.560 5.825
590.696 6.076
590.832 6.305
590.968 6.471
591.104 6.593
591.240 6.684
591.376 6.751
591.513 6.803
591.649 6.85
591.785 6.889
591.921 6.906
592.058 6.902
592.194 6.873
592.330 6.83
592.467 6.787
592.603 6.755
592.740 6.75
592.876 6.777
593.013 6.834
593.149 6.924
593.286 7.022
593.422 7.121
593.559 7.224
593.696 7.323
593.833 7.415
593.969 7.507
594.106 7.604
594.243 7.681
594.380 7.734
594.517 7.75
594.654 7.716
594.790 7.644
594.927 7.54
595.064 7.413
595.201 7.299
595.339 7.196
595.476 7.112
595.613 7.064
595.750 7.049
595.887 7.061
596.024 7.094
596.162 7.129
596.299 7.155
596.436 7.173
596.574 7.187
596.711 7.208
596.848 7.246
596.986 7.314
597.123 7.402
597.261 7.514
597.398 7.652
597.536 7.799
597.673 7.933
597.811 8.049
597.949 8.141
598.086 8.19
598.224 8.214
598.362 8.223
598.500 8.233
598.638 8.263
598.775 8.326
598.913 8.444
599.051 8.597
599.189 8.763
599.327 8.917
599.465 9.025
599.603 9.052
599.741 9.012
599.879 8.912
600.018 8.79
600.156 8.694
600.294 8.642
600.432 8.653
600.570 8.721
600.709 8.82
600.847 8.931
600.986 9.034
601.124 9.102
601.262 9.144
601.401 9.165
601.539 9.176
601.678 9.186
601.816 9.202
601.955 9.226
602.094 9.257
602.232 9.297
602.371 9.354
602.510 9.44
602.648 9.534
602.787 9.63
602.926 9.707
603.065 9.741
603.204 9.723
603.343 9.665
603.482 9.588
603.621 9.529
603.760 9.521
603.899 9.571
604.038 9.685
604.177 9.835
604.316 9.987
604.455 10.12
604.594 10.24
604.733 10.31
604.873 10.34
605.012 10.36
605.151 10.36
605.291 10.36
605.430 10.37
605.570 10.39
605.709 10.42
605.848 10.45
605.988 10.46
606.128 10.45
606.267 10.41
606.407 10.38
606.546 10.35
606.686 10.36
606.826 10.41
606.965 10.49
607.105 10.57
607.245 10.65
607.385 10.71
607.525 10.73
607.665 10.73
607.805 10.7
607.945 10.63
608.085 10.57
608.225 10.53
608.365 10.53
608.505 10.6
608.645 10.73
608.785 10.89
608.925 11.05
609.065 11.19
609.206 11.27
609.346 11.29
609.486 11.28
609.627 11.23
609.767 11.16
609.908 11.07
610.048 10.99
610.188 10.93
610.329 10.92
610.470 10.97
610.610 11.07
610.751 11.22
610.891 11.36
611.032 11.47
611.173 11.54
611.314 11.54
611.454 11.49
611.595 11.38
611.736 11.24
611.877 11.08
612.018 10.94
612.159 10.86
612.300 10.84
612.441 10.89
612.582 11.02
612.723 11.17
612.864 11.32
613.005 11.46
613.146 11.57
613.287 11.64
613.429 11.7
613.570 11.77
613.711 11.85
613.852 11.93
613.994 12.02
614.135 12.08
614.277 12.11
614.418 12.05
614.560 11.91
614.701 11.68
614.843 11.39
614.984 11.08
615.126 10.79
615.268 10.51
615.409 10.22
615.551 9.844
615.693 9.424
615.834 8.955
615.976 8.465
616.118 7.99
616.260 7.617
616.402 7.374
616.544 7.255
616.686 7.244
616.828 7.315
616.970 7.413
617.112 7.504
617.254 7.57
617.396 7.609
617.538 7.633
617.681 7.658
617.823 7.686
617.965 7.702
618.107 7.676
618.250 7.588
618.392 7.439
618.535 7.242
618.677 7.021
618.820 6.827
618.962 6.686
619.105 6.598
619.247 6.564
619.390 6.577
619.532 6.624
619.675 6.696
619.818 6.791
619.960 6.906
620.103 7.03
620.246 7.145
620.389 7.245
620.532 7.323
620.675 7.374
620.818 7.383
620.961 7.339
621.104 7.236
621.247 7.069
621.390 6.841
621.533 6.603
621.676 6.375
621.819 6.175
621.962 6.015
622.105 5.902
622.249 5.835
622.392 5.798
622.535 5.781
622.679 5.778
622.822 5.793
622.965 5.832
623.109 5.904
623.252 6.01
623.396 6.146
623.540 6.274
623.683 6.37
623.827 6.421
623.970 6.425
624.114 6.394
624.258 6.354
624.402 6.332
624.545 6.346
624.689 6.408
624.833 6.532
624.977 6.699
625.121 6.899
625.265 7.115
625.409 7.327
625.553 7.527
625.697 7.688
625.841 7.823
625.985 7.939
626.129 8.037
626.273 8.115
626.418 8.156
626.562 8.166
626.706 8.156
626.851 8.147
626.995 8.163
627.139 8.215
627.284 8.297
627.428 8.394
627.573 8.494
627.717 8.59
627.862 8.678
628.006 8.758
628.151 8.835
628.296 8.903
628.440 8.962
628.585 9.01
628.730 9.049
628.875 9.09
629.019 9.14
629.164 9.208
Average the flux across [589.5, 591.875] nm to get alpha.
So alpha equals 5.72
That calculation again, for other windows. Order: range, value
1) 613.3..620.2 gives 8.75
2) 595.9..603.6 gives 8.57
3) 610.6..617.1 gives 10.6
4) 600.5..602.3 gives 9.1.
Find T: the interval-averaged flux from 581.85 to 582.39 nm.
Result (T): 9.13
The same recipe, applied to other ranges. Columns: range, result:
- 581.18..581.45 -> 9.95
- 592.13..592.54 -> 6.83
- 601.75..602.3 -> 9.24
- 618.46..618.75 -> 7.12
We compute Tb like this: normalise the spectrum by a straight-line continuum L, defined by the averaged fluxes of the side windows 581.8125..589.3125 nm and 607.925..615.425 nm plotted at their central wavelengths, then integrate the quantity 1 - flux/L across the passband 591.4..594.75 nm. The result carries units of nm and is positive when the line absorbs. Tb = 0.68 nm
